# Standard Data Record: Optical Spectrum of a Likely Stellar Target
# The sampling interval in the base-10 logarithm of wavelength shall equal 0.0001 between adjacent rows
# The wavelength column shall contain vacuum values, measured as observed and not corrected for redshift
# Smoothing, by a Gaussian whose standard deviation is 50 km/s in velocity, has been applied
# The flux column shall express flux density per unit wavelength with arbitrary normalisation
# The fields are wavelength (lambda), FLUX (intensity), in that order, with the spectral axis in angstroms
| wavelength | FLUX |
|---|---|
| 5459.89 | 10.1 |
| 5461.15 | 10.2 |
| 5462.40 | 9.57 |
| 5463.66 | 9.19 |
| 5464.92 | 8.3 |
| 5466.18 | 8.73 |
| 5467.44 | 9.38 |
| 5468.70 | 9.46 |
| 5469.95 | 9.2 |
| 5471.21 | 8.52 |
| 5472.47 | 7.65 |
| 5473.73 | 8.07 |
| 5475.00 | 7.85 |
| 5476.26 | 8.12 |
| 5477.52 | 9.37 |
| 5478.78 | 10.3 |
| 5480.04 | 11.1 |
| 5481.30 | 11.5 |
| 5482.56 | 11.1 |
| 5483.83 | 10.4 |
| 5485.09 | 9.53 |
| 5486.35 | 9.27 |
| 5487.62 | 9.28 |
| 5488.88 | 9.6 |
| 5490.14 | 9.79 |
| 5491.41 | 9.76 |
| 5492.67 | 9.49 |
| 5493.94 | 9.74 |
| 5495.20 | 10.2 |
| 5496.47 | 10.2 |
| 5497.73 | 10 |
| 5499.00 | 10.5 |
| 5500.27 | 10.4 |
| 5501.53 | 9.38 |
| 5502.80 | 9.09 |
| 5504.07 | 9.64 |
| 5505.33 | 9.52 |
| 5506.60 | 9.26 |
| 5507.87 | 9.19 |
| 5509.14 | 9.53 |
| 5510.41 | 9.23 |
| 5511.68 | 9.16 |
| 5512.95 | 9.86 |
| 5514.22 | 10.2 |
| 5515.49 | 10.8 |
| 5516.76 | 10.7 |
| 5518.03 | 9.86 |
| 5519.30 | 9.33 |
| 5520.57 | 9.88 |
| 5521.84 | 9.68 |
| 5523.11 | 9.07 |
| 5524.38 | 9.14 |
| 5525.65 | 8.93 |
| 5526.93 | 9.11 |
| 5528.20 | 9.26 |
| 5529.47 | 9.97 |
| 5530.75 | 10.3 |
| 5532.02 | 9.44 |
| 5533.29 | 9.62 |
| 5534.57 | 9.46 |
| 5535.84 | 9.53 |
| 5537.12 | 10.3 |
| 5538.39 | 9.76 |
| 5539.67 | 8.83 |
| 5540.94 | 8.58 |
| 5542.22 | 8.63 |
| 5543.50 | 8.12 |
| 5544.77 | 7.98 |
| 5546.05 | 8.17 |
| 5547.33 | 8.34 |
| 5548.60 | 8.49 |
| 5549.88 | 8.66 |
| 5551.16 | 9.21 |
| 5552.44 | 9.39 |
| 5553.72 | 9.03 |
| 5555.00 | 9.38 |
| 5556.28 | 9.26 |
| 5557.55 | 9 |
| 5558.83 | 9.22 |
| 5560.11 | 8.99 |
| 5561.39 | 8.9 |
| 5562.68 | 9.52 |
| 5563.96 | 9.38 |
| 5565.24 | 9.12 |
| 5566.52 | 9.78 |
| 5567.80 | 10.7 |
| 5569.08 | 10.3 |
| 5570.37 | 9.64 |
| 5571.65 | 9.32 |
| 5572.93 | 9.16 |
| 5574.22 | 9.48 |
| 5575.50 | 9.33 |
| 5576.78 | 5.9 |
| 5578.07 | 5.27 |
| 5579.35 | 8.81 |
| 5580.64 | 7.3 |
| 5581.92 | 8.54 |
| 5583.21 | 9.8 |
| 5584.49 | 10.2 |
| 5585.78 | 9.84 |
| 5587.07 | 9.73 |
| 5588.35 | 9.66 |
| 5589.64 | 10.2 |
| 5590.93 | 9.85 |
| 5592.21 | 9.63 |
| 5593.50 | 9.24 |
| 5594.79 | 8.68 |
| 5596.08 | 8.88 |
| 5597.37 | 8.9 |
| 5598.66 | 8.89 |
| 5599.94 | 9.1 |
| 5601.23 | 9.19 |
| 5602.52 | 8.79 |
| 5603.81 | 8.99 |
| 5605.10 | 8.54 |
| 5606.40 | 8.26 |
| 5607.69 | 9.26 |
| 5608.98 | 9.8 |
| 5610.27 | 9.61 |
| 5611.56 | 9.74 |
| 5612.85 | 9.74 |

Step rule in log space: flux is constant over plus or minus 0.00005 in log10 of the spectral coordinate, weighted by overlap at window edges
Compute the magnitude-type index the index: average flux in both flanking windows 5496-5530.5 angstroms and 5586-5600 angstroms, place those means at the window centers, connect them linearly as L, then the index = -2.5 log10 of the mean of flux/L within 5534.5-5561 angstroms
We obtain 0.068 mag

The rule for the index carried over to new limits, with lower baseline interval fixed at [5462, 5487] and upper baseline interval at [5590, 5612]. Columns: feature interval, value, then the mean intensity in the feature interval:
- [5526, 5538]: -0.046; 9.65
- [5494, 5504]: -0.073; 9.94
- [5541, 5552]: 0.093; 8.47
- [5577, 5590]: 0.044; 8.81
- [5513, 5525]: -0.067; 9.86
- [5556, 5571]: -0.034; 9.49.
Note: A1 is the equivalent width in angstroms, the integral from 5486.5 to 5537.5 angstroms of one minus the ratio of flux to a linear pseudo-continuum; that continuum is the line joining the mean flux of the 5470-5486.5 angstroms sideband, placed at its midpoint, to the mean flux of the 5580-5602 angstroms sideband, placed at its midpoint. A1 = -1.6 angstroms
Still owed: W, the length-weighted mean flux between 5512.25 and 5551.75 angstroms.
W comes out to 9.33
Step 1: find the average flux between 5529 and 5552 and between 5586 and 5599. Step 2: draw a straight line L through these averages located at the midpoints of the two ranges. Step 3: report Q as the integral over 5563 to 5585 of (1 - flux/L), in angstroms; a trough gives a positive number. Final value 0.79 angstroms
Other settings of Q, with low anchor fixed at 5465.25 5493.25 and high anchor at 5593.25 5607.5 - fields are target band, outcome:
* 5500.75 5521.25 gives -0.9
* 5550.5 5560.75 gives -0.1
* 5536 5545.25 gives 0.2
